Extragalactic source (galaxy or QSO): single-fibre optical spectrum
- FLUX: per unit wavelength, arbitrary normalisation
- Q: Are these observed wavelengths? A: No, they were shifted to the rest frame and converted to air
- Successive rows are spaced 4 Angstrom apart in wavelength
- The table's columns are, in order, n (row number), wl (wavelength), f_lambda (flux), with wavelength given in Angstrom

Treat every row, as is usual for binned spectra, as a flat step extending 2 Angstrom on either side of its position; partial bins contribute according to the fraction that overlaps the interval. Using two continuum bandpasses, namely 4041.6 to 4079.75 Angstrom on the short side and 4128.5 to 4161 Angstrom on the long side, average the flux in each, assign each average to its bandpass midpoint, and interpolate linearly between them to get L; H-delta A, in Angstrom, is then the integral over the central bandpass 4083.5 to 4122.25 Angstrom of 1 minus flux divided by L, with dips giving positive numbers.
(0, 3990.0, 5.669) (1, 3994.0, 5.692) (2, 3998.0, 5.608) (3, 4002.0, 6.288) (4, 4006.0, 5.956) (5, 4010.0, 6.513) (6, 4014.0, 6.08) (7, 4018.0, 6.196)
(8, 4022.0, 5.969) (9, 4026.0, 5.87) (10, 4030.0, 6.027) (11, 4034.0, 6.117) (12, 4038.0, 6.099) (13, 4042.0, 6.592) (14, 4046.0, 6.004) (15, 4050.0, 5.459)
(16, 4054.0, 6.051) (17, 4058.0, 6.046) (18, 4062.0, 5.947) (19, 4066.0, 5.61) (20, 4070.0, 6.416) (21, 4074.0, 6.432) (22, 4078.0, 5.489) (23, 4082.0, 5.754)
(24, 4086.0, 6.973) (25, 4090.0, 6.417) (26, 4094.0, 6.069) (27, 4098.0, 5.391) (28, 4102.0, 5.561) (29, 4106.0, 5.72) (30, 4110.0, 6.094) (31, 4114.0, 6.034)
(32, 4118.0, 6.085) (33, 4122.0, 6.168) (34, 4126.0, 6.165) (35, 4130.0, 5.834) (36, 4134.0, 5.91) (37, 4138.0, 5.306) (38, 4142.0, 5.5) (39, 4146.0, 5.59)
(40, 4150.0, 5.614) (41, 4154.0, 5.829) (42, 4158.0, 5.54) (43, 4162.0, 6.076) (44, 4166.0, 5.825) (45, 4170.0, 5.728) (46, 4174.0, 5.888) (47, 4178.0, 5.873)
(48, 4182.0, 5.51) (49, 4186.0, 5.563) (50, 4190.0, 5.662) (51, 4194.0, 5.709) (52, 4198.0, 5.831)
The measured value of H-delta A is -1.5 Angstrom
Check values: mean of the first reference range 5.98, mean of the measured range 6.04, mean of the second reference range 5.65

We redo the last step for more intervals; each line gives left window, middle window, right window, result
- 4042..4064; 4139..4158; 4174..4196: 0.5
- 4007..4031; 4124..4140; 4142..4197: 0.0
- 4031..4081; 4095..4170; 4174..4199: 0.5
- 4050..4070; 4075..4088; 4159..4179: -0.4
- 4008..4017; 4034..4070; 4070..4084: 0.5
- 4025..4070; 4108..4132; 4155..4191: -0.9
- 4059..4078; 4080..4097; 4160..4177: -0.7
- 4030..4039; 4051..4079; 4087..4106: 0.0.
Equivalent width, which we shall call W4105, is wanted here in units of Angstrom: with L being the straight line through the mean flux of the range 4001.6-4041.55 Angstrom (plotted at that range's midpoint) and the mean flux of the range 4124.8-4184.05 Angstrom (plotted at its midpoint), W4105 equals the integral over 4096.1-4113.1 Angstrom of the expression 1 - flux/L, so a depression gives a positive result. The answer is 0.5 Angstrom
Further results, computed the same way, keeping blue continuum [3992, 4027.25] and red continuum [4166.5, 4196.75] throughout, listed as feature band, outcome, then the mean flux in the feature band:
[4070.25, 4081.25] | -0.2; 6.01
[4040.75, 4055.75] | -0.1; 6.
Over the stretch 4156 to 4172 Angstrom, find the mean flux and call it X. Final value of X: 5.79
